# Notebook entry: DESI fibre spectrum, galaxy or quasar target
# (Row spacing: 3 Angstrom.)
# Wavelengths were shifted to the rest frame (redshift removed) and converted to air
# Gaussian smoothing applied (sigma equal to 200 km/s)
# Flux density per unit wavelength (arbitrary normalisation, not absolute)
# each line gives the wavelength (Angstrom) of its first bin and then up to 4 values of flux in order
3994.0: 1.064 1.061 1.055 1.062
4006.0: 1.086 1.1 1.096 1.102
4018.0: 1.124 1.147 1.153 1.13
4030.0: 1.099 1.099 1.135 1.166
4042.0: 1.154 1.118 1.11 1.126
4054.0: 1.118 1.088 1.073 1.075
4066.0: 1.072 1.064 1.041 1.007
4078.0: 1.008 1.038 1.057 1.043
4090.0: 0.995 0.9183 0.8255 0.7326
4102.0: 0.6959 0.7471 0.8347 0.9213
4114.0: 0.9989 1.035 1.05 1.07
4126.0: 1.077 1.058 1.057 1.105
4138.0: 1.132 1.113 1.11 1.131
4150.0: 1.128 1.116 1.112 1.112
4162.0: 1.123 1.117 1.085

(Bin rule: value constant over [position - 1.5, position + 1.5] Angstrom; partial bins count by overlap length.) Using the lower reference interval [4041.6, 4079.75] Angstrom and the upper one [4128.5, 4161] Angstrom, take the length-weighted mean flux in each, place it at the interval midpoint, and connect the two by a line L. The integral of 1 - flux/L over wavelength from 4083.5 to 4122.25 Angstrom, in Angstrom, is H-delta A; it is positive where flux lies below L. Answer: 6.5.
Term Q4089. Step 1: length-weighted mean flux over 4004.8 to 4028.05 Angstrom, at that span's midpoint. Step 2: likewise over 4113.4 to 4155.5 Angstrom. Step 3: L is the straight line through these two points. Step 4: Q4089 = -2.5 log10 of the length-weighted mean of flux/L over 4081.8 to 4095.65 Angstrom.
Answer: 0.11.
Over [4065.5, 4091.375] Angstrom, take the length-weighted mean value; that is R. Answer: 1.03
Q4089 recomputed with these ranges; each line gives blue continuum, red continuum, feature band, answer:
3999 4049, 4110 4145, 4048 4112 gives 0.11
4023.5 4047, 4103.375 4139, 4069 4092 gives 0.04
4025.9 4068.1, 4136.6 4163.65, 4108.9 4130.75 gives 0.09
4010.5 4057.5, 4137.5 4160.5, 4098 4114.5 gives 0.35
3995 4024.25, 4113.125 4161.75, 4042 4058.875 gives -0.02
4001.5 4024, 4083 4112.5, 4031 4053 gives -0.10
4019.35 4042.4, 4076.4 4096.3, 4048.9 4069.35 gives -0.03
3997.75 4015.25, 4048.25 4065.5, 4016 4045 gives -0.04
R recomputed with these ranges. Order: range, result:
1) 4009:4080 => 1.1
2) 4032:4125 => 1.01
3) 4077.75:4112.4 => 0.897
